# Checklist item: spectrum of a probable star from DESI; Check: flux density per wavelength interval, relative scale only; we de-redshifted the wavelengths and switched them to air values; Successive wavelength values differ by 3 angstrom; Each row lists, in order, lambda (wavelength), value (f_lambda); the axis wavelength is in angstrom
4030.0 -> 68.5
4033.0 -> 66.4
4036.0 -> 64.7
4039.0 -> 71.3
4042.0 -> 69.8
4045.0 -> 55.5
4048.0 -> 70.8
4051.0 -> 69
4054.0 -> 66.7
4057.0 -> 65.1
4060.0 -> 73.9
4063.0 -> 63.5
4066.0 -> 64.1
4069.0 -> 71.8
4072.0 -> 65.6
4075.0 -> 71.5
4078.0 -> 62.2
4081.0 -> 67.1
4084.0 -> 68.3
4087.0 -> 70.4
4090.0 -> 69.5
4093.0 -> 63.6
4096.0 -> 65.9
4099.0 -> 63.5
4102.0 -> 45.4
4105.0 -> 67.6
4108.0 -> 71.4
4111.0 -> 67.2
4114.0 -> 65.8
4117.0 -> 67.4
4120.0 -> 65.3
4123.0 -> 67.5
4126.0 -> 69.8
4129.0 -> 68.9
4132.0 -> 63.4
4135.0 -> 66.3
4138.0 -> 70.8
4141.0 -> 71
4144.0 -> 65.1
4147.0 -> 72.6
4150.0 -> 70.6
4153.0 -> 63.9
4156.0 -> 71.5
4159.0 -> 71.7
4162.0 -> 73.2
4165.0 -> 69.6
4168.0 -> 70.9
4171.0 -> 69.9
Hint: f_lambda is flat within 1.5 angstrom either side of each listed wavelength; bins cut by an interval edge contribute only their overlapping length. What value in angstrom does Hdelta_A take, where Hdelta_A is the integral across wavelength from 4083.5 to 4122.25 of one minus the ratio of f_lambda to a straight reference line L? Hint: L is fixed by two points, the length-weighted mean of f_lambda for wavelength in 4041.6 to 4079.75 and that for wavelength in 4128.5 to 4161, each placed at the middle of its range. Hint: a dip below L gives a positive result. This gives 1.3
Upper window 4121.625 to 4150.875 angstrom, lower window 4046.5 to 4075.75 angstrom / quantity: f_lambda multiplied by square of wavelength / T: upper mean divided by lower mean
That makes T 1.04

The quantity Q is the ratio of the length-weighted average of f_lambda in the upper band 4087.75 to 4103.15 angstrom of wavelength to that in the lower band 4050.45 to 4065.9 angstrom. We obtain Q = 0.9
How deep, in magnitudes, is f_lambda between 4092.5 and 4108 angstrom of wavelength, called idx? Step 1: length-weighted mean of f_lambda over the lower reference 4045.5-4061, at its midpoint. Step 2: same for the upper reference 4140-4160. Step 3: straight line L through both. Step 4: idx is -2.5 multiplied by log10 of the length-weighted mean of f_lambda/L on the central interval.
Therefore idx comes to 0.11 mag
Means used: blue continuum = 68.1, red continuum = 69.4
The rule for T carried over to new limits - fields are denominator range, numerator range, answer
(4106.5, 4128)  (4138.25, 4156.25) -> 1.03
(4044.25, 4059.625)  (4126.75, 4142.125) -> 1.07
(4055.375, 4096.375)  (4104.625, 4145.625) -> 1.03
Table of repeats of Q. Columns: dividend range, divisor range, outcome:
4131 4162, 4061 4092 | 1.02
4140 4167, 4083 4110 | 1.07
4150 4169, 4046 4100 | 1.04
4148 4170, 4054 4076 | 1.04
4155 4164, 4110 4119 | 1.08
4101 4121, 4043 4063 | 0.97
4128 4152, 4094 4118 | 1.07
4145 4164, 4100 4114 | 1.11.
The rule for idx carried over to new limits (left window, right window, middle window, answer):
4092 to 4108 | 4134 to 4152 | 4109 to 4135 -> -0.02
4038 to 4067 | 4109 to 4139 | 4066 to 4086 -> -0.01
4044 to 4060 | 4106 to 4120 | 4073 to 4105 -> 0.04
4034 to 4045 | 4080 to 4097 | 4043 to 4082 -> 0.01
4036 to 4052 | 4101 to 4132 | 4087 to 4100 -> 0.00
